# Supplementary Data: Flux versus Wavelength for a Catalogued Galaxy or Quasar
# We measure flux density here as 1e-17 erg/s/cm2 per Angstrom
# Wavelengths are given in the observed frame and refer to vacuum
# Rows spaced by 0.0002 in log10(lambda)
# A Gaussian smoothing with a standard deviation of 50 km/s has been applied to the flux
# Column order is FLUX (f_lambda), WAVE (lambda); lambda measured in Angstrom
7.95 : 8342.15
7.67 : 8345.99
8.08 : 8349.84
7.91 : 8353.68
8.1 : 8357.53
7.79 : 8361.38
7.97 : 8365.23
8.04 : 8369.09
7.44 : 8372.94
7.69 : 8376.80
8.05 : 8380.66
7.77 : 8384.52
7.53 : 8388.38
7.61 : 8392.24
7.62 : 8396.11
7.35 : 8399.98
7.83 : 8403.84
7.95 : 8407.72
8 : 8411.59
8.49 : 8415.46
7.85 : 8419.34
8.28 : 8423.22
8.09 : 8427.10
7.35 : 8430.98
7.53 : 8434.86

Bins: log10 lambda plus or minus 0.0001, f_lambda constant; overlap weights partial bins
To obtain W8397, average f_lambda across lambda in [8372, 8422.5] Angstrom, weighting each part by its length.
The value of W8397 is 7.8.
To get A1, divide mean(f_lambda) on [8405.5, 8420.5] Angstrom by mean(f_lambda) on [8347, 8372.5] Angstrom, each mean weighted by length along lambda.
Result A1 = 1.02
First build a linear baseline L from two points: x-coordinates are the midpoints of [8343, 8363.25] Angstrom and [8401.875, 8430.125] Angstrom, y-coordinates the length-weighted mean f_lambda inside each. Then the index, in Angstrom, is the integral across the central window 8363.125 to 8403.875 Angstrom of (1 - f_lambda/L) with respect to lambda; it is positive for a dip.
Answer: 1.3 Angstrom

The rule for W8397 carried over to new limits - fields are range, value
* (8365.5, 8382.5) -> 7.82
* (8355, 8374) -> 7.89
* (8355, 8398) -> 7.78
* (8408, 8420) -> 8.12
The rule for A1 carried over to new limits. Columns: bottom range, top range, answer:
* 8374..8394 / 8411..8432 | 1.04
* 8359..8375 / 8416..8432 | 1.02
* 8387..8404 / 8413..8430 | 1.07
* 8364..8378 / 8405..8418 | 1.04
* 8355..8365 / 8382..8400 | 0.96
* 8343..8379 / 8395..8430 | 1.01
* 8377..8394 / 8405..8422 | 1.04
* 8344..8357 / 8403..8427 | 1.02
